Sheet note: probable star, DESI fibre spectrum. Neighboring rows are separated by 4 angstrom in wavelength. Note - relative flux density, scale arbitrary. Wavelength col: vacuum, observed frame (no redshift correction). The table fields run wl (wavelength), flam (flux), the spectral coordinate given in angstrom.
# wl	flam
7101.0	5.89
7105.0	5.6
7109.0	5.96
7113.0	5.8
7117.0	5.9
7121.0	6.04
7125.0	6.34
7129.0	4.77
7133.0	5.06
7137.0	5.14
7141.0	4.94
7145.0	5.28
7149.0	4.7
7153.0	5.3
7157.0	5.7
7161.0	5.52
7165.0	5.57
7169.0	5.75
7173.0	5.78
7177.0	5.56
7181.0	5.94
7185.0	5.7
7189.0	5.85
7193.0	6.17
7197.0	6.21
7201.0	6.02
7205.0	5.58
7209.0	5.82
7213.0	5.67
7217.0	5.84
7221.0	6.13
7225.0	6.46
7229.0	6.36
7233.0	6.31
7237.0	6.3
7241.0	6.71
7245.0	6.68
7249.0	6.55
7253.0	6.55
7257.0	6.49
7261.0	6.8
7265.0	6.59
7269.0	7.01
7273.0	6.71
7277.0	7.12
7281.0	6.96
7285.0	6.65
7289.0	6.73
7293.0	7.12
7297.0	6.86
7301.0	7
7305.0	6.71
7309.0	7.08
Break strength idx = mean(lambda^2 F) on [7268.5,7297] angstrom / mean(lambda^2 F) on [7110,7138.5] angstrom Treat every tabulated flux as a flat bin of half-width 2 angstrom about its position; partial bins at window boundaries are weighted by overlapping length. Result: 1.3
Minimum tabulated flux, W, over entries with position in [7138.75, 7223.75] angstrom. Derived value 4.7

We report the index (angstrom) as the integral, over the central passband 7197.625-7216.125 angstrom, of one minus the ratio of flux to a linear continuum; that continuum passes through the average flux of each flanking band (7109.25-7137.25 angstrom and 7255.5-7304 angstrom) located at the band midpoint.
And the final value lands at 1.37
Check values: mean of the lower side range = 5.63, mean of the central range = 5.81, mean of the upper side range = 6.84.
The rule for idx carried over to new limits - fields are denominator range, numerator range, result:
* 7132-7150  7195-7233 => 1.22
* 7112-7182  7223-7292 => 1.25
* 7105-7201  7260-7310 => 1.27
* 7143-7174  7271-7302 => 1.31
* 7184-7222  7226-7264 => 1.12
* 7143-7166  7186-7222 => 1.12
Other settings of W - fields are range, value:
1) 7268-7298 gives 6.65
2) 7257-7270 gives 6.49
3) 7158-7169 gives 5.52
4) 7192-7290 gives 5.58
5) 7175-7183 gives 5.56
